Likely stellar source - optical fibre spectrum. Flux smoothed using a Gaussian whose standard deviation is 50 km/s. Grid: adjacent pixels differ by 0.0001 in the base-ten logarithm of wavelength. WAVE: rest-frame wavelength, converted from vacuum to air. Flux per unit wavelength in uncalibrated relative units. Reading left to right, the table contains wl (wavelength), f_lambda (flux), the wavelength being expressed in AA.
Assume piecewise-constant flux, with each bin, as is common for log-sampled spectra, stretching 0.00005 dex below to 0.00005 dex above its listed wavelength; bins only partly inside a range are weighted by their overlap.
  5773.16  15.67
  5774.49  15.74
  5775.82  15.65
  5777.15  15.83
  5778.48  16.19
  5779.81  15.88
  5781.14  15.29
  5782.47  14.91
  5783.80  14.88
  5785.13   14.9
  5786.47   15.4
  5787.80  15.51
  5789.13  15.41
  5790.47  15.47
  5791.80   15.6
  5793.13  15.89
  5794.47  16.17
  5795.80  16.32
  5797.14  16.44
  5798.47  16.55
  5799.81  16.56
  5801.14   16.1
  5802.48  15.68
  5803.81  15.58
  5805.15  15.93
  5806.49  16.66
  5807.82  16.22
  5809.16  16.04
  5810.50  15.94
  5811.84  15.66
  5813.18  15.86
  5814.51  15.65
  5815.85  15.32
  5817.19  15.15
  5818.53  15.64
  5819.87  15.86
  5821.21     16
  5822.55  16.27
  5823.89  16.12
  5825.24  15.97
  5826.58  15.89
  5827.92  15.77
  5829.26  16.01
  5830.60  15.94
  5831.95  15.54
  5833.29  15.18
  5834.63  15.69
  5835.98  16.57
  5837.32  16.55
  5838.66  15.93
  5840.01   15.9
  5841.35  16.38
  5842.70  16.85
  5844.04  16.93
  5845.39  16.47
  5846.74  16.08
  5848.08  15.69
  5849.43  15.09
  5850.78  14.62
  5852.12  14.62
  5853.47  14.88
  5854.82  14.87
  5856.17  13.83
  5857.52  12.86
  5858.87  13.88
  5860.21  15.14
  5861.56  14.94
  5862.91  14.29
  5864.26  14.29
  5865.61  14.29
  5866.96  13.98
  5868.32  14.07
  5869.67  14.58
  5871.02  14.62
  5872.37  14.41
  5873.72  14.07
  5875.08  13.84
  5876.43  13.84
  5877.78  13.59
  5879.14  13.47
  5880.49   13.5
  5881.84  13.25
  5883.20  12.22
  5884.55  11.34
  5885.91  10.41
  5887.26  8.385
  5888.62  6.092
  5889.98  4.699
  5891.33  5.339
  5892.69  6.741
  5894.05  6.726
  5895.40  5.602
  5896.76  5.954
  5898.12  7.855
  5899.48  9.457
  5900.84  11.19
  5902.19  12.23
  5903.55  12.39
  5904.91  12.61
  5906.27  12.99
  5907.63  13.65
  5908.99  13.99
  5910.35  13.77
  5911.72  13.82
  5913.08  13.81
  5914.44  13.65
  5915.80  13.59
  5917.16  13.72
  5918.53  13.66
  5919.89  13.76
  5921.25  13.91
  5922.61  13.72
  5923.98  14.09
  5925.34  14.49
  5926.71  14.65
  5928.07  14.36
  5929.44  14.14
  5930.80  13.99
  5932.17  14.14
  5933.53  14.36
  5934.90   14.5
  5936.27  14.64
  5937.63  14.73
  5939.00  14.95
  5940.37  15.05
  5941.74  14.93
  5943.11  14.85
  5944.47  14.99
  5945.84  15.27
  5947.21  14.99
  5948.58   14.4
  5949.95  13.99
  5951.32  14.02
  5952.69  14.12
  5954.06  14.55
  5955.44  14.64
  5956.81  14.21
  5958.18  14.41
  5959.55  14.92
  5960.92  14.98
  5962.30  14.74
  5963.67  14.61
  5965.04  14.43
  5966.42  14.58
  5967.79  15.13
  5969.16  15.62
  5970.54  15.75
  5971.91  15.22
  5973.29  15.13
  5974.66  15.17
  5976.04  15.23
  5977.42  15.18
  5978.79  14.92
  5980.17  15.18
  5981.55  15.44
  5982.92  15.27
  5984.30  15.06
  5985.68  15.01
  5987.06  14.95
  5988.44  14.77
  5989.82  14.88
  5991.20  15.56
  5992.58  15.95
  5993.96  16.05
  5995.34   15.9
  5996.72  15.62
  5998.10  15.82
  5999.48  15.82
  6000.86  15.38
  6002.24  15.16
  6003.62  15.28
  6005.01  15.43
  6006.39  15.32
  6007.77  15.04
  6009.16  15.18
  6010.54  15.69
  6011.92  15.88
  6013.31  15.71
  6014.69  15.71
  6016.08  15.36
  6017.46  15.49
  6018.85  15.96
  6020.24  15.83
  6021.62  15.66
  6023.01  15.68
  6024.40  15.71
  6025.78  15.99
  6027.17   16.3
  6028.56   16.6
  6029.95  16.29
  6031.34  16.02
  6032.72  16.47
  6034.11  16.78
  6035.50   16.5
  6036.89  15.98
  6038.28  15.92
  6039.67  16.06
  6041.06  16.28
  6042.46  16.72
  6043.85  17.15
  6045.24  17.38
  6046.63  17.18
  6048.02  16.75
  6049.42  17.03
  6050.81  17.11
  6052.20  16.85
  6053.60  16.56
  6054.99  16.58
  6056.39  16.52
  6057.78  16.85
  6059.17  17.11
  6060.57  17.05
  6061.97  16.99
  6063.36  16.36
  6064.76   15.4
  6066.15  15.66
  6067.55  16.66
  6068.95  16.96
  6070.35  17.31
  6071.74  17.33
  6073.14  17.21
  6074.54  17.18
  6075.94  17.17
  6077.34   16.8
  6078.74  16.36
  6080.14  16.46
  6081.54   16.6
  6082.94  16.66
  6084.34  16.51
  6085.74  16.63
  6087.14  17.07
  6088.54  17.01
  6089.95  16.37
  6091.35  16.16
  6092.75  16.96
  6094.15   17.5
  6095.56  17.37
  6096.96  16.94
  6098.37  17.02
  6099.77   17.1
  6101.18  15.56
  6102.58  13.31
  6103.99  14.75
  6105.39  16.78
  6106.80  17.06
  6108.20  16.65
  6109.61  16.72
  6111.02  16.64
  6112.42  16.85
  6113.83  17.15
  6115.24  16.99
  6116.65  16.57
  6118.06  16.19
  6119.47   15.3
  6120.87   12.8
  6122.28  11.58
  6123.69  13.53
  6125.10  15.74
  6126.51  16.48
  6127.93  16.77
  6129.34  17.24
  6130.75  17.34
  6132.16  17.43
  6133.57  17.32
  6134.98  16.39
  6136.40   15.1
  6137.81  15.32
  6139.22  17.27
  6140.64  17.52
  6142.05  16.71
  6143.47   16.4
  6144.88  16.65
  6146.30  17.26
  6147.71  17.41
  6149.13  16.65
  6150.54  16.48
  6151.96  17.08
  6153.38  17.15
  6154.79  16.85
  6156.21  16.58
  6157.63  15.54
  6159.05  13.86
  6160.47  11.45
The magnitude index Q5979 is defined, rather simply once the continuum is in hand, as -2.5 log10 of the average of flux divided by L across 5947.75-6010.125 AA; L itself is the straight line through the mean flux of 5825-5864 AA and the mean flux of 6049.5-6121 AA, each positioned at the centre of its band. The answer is 0.07 mag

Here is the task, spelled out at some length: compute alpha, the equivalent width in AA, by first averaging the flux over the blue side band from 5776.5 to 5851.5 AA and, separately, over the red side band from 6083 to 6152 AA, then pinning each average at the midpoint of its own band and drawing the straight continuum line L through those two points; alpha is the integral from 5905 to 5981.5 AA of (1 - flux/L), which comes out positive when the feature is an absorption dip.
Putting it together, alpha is 7.6 AA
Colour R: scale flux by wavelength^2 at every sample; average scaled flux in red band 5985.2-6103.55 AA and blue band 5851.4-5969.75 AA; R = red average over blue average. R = 1.29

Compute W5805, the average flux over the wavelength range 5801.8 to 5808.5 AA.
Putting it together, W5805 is 16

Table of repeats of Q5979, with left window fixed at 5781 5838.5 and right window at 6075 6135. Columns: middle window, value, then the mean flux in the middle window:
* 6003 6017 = 0.05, 15.5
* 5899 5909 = 0.29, 12.3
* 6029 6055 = -0.03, 16.6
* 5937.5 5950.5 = 0.09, 14.8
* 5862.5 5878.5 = 0.13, 14.1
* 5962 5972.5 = 0.07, 15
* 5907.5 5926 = 0.16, 13.8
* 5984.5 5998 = 0.05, 15.4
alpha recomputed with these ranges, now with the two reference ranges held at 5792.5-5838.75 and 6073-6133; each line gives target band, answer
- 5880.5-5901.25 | 9.8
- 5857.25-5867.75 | 1.2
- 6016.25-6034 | 0.2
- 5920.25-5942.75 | 2.4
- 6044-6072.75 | -0.9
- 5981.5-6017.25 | 1.7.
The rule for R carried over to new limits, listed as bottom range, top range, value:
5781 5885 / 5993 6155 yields 1.16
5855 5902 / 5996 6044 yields 1.44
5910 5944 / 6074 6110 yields 1.23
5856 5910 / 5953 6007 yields 1.33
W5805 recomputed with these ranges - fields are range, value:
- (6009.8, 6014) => 15.8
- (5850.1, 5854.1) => 14.7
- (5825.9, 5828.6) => 15.9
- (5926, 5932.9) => 14.3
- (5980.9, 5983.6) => 15.4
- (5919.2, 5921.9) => 13.9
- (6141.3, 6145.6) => 16.6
